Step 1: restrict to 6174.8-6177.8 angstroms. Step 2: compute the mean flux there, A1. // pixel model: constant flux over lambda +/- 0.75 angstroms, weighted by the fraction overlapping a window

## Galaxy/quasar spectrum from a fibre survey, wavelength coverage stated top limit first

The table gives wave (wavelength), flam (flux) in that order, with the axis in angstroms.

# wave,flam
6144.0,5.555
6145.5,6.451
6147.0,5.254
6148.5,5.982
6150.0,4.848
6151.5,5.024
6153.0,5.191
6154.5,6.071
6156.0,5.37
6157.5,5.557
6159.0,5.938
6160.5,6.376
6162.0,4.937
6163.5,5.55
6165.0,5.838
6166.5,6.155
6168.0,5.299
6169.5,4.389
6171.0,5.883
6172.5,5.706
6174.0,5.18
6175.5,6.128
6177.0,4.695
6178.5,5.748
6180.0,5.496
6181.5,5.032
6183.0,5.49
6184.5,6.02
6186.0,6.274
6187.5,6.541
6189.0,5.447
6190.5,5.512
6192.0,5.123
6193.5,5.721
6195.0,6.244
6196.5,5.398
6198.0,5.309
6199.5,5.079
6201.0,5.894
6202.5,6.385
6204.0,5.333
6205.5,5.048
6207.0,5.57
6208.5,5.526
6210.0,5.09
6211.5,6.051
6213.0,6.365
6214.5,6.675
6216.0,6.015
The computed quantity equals 5.41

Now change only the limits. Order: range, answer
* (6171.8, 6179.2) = 5.49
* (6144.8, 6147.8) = 5.84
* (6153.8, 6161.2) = 5.86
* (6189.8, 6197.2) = 5.6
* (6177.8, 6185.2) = 5.55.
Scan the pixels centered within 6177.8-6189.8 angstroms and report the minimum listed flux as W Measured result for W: 5.032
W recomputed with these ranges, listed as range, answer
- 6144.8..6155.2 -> 4.848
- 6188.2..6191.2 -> 5.447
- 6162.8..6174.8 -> 4.389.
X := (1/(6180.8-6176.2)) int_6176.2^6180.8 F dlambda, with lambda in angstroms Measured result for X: 5.32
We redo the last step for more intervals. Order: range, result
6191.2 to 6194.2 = 5.42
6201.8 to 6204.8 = 5.84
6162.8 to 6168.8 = 5.7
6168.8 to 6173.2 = 5.33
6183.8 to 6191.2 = 5.96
